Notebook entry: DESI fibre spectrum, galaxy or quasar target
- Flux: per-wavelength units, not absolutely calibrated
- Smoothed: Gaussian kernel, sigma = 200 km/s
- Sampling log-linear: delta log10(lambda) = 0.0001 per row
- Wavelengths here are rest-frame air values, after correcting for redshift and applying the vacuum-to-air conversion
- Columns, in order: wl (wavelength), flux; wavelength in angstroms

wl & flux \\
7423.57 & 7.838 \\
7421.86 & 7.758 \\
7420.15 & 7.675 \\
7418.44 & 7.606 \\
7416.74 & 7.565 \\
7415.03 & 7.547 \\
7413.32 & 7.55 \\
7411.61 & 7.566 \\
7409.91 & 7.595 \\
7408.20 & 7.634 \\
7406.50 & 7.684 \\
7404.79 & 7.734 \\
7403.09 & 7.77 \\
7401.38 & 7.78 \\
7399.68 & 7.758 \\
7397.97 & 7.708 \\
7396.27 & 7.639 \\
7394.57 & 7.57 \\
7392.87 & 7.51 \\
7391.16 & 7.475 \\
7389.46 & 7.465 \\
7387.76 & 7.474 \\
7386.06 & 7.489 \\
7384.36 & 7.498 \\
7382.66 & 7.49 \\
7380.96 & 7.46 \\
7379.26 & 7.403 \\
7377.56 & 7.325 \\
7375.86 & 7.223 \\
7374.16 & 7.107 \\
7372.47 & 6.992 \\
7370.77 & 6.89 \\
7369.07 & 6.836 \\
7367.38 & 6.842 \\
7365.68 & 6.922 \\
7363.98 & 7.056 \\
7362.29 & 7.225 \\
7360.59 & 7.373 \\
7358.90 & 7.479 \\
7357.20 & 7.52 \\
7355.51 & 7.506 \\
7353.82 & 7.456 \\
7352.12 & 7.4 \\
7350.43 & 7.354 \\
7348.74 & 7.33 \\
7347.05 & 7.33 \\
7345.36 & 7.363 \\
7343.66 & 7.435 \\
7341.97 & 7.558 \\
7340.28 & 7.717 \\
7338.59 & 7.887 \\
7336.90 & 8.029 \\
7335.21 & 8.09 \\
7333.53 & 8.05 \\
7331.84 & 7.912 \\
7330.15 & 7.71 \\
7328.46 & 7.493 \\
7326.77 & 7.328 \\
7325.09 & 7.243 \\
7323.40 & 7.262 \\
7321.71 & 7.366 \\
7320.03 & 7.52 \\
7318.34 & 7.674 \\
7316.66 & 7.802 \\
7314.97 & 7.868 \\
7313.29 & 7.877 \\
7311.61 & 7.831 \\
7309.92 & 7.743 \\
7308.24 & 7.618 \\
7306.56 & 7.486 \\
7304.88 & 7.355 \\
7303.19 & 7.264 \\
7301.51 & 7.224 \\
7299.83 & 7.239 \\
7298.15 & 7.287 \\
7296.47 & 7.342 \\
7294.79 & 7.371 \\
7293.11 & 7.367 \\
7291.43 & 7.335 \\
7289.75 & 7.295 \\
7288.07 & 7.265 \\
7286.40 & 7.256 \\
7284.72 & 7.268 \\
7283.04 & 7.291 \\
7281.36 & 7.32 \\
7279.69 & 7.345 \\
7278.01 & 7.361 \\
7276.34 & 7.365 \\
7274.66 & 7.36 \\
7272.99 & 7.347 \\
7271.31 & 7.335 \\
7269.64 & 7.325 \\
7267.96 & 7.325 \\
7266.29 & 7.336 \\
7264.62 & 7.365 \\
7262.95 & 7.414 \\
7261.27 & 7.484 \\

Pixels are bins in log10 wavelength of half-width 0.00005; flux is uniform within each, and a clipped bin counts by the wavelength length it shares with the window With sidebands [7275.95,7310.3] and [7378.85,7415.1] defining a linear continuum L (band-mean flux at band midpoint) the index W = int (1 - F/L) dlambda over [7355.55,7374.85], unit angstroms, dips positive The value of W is 0.98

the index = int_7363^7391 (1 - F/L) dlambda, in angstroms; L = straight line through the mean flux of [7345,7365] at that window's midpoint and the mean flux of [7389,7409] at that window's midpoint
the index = 1.1 angstroms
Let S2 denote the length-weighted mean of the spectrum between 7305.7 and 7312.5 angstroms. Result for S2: 7.68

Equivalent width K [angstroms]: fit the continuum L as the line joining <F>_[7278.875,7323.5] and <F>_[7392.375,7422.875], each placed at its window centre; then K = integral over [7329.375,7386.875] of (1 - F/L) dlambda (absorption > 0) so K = 1.03 angstroms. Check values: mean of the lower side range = 7.44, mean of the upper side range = 7.65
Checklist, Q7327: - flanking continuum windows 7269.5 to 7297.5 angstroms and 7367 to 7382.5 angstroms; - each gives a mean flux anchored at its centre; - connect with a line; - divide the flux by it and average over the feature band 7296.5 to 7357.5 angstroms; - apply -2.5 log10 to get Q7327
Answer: -0.05 mag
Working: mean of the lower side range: 7.33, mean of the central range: 7.56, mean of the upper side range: 7.15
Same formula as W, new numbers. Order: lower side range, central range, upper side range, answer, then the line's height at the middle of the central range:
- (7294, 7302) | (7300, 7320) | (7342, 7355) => -0.76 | 7.32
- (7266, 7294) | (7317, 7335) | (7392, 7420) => -0.35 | 7.44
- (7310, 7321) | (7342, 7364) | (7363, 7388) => 0.05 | 7.41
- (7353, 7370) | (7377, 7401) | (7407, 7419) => -0.35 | 7.42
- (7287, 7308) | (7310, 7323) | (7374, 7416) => -0.57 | 7.37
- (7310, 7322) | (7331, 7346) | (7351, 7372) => -0.64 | 7.47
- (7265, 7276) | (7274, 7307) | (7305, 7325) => 0.64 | 7.46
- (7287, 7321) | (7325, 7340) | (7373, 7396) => -0.62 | 7.47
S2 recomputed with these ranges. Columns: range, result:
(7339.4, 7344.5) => 7.57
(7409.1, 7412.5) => 7.59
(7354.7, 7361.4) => 7.47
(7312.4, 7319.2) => 7.81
